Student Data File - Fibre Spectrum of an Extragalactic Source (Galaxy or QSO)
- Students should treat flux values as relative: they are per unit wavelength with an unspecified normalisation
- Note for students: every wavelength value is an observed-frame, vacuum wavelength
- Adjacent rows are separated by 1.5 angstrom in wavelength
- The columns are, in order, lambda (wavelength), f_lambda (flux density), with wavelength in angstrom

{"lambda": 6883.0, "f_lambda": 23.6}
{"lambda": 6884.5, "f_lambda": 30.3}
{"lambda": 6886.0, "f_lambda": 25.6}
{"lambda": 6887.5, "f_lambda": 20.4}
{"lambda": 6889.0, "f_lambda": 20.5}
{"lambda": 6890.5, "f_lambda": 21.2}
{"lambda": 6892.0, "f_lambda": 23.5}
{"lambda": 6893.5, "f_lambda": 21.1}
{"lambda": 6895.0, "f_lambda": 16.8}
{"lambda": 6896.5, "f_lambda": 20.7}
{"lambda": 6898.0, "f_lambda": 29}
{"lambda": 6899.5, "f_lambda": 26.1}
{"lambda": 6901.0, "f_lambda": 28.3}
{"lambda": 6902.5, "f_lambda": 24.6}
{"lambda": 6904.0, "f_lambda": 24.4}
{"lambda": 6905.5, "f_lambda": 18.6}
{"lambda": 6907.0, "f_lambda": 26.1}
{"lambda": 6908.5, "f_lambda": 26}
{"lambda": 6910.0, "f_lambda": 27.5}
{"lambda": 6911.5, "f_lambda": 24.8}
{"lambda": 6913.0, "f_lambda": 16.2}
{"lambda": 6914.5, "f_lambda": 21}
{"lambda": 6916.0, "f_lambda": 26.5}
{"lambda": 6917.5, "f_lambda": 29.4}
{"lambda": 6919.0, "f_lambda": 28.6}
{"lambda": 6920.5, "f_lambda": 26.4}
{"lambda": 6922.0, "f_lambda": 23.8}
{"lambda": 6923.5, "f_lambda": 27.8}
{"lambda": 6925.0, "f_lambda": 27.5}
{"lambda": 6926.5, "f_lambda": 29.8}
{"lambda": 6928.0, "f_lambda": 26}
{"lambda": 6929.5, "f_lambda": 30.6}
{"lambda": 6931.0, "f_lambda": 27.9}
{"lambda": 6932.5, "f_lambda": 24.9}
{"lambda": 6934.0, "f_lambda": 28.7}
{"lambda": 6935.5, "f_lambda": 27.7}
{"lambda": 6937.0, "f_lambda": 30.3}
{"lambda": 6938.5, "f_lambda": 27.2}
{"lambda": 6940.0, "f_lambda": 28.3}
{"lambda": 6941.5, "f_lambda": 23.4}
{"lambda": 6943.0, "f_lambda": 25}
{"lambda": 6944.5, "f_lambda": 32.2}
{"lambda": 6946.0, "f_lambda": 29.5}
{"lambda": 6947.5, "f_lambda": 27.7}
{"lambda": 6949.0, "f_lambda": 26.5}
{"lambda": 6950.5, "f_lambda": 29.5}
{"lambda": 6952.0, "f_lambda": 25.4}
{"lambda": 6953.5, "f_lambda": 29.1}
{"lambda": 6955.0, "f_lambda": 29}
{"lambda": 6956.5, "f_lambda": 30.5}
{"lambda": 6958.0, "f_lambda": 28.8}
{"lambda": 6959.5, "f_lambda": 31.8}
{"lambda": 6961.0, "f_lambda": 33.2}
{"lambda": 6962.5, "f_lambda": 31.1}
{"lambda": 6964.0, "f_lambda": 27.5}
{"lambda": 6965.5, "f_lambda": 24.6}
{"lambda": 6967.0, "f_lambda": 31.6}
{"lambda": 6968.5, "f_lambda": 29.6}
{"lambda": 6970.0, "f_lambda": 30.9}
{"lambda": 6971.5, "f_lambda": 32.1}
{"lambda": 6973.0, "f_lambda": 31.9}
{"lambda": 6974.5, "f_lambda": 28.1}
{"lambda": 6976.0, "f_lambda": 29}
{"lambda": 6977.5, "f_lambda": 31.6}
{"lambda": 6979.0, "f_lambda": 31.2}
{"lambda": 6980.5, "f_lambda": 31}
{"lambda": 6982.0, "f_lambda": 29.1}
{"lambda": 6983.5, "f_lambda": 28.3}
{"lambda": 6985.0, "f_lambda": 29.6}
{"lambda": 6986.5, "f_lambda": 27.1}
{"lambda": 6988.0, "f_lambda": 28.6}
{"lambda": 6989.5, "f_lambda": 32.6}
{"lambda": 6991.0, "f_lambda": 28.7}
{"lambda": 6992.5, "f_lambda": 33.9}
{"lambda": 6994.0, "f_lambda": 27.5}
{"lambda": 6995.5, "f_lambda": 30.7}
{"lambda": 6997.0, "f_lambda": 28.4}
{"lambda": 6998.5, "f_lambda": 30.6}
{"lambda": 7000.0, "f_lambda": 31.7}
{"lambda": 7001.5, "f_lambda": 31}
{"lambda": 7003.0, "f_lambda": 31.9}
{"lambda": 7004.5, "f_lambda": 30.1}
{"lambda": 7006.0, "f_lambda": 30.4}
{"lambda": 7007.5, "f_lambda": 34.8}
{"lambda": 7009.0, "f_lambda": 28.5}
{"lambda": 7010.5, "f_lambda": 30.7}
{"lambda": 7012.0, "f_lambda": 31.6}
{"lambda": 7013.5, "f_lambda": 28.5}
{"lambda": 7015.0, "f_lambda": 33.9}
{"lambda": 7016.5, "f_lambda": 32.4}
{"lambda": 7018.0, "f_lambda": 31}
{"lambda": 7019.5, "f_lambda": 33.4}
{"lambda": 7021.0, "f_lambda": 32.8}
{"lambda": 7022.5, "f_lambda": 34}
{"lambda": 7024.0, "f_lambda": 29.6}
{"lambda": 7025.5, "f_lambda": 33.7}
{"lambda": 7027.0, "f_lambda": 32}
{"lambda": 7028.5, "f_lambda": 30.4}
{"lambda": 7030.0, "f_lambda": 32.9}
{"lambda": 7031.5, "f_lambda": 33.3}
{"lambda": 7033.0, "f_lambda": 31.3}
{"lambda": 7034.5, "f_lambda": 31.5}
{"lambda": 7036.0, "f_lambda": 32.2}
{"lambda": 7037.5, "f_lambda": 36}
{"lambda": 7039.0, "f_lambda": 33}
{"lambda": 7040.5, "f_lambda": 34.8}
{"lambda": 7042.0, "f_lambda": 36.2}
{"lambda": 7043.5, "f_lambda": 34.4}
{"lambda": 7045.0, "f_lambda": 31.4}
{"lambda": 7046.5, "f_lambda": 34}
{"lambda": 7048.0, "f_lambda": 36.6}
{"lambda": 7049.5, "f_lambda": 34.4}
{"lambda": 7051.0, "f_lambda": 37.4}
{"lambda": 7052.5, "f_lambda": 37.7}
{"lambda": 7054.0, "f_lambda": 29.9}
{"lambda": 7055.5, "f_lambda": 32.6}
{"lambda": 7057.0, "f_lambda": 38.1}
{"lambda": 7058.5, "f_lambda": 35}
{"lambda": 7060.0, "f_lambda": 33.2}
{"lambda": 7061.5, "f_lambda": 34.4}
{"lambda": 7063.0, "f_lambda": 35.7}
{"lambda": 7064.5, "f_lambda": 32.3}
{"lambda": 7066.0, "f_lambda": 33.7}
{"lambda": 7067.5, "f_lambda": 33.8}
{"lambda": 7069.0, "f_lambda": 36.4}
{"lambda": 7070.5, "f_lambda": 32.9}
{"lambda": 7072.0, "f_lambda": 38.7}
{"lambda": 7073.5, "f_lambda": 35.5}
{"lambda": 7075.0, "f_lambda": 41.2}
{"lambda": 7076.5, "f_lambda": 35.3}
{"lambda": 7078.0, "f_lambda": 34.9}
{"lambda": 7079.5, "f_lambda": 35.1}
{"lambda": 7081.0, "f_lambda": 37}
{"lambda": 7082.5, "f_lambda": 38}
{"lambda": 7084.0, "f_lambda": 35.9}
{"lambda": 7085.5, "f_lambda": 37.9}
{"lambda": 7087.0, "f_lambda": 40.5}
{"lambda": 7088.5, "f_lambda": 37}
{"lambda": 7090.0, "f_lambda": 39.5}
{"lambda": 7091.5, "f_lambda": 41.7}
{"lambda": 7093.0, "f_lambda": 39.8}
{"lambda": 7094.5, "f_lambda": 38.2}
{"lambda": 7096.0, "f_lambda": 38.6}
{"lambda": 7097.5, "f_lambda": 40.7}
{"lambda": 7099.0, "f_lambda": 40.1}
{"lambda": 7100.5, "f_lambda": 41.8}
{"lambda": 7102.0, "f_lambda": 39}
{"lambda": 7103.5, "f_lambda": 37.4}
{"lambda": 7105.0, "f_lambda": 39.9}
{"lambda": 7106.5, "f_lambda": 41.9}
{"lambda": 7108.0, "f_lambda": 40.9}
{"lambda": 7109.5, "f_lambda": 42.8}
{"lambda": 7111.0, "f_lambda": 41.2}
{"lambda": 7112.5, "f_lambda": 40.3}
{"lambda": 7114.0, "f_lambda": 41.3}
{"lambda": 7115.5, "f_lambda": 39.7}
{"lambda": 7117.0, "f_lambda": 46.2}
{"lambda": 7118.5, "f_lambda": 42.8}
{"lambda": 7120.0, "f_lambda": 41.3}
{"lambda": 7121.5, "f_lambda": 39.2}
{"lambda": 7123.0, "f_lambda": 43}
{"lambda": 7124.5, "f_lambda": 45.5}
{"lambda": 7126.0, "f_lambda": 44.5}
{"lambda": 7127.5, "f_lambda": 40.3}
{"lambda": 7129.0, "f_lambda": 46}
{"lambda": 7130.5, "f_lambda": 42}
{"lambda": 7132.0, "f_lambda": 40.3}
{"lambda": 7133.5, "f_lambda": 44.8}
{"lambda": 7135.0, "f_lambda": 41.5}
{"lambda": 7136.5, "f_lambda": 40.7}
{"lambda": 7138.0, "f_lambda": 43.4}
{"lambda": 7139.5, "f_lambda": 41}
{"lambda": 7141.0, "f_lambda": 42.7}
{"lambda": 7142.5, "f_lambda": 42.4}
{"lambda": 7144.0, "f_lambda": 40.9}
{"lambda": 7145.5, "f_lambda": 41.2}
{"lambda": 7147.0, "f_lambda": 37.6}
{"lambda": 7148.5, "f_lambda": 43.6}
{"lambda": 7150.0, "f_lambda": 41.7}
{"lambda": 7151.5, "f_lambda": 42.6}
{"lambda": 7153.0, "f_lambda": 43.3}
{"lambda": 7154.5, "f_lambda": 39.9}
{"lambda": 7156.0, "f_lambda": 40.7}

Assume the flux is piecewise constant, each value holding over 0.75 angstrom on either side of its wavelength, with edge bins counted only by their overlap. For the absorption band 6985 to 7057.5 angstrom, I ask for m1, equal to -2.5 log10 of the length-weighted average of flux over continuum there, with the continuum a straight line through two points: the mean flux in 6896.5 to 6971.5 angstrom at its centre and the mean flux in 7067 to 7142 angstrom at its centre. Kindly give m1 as 0.05 mag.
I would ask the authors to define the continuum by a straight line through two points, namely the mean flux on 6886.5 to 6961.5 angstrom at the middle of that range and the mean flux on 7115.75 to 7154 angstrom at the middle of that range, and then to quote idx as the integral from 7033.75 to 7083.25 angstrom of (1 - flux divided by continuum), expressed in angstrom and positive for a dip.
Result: 2.04 angstrom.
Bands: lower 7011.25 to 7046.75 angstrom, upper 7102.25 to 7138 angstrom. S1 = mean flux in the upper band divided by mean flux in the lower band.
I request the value 1.28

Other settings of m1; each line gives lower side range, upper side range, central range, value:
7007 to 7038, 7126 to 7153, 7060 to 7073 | 0.036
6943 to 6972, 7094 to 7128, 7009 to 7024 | 0.072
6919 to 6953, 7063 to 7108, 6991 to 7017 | 0.045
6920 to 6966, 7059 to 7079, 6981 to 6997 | 0.042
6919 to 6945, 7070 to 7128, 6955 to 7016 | 0.037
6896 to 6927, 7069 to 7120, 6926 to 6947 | -0.026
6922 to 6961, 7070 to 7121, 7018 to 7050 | 0.054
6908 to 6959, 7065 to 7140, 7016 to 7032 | 0.054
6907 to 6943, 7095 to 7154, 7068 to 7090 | 0.036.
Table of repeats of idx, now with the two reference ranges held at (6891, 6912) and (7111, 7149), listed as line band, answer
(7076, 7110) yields 0.26 angstrom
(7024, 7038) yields 0.78 angstrom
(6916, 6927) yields -0.79 angstrom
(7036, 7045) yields 0.17 angstrom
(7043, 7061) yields 0.68 angstrom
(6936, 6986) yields -0.82 angstrom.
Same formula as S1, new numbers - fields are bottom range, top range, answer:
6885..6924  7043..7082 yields 1.46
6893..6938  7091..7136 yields 1.62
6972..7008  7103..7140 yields 1.38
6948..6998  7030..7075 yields 1.16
